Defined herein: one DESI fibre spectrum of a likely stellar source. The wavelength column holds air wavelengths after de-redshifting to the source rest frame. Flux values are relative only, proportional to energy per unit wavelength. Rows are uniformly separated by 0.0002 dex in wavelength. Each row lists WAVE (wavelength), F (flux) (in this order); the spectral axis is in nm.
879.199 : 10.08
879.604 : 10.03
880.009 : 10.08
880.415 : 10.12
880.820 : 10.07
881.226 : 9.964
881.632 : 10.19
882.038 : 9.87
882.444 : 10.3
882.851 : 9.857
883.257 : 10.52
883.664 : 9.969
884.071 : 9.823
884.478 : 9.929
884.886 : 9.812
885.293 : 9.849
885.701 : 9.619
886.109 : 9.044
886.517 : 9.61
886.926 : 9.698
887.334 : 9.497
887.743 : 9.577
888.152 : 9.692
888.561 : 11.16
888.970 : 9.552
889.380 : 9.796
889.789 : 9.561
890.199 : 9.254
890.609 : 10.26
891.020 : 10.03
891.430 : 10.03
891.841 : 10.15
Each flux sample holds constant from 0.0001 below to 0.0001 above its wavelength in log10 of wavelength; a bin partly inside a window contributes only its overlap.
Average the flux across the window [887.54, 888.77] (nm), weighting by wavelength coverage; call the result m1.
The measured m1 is 10.1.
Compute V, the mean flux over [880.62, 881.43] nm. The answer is 10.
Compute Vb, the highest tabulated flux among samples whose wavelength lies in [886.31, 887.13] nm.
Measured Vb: 9.698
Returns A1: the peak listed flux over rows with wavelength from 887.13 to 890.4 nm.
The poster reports 11.16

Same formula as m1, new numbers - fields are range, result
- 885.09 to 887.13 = 9.56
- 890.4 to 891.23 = 10.1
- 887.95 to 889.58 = 10.1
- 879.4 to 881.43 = 10.1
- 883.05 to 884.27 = 10.1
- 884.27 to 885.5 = 9.86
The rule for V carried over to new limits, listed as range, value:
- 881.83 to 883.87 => 10.1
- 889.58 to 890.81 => 9.69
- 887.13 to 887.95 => 9.54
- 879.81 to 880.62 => 10.1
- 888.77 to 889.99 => 9.64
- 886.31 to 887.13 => 9.65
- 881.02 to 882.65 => 10.1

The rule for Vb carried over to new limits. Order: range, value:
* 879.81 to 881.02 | 10.12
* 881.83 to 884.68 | 10.52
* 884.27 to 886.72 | 9.929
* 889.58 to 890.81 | 10.26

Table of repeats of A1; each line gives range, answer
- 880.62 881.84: 10.19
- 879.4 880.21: 10.08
